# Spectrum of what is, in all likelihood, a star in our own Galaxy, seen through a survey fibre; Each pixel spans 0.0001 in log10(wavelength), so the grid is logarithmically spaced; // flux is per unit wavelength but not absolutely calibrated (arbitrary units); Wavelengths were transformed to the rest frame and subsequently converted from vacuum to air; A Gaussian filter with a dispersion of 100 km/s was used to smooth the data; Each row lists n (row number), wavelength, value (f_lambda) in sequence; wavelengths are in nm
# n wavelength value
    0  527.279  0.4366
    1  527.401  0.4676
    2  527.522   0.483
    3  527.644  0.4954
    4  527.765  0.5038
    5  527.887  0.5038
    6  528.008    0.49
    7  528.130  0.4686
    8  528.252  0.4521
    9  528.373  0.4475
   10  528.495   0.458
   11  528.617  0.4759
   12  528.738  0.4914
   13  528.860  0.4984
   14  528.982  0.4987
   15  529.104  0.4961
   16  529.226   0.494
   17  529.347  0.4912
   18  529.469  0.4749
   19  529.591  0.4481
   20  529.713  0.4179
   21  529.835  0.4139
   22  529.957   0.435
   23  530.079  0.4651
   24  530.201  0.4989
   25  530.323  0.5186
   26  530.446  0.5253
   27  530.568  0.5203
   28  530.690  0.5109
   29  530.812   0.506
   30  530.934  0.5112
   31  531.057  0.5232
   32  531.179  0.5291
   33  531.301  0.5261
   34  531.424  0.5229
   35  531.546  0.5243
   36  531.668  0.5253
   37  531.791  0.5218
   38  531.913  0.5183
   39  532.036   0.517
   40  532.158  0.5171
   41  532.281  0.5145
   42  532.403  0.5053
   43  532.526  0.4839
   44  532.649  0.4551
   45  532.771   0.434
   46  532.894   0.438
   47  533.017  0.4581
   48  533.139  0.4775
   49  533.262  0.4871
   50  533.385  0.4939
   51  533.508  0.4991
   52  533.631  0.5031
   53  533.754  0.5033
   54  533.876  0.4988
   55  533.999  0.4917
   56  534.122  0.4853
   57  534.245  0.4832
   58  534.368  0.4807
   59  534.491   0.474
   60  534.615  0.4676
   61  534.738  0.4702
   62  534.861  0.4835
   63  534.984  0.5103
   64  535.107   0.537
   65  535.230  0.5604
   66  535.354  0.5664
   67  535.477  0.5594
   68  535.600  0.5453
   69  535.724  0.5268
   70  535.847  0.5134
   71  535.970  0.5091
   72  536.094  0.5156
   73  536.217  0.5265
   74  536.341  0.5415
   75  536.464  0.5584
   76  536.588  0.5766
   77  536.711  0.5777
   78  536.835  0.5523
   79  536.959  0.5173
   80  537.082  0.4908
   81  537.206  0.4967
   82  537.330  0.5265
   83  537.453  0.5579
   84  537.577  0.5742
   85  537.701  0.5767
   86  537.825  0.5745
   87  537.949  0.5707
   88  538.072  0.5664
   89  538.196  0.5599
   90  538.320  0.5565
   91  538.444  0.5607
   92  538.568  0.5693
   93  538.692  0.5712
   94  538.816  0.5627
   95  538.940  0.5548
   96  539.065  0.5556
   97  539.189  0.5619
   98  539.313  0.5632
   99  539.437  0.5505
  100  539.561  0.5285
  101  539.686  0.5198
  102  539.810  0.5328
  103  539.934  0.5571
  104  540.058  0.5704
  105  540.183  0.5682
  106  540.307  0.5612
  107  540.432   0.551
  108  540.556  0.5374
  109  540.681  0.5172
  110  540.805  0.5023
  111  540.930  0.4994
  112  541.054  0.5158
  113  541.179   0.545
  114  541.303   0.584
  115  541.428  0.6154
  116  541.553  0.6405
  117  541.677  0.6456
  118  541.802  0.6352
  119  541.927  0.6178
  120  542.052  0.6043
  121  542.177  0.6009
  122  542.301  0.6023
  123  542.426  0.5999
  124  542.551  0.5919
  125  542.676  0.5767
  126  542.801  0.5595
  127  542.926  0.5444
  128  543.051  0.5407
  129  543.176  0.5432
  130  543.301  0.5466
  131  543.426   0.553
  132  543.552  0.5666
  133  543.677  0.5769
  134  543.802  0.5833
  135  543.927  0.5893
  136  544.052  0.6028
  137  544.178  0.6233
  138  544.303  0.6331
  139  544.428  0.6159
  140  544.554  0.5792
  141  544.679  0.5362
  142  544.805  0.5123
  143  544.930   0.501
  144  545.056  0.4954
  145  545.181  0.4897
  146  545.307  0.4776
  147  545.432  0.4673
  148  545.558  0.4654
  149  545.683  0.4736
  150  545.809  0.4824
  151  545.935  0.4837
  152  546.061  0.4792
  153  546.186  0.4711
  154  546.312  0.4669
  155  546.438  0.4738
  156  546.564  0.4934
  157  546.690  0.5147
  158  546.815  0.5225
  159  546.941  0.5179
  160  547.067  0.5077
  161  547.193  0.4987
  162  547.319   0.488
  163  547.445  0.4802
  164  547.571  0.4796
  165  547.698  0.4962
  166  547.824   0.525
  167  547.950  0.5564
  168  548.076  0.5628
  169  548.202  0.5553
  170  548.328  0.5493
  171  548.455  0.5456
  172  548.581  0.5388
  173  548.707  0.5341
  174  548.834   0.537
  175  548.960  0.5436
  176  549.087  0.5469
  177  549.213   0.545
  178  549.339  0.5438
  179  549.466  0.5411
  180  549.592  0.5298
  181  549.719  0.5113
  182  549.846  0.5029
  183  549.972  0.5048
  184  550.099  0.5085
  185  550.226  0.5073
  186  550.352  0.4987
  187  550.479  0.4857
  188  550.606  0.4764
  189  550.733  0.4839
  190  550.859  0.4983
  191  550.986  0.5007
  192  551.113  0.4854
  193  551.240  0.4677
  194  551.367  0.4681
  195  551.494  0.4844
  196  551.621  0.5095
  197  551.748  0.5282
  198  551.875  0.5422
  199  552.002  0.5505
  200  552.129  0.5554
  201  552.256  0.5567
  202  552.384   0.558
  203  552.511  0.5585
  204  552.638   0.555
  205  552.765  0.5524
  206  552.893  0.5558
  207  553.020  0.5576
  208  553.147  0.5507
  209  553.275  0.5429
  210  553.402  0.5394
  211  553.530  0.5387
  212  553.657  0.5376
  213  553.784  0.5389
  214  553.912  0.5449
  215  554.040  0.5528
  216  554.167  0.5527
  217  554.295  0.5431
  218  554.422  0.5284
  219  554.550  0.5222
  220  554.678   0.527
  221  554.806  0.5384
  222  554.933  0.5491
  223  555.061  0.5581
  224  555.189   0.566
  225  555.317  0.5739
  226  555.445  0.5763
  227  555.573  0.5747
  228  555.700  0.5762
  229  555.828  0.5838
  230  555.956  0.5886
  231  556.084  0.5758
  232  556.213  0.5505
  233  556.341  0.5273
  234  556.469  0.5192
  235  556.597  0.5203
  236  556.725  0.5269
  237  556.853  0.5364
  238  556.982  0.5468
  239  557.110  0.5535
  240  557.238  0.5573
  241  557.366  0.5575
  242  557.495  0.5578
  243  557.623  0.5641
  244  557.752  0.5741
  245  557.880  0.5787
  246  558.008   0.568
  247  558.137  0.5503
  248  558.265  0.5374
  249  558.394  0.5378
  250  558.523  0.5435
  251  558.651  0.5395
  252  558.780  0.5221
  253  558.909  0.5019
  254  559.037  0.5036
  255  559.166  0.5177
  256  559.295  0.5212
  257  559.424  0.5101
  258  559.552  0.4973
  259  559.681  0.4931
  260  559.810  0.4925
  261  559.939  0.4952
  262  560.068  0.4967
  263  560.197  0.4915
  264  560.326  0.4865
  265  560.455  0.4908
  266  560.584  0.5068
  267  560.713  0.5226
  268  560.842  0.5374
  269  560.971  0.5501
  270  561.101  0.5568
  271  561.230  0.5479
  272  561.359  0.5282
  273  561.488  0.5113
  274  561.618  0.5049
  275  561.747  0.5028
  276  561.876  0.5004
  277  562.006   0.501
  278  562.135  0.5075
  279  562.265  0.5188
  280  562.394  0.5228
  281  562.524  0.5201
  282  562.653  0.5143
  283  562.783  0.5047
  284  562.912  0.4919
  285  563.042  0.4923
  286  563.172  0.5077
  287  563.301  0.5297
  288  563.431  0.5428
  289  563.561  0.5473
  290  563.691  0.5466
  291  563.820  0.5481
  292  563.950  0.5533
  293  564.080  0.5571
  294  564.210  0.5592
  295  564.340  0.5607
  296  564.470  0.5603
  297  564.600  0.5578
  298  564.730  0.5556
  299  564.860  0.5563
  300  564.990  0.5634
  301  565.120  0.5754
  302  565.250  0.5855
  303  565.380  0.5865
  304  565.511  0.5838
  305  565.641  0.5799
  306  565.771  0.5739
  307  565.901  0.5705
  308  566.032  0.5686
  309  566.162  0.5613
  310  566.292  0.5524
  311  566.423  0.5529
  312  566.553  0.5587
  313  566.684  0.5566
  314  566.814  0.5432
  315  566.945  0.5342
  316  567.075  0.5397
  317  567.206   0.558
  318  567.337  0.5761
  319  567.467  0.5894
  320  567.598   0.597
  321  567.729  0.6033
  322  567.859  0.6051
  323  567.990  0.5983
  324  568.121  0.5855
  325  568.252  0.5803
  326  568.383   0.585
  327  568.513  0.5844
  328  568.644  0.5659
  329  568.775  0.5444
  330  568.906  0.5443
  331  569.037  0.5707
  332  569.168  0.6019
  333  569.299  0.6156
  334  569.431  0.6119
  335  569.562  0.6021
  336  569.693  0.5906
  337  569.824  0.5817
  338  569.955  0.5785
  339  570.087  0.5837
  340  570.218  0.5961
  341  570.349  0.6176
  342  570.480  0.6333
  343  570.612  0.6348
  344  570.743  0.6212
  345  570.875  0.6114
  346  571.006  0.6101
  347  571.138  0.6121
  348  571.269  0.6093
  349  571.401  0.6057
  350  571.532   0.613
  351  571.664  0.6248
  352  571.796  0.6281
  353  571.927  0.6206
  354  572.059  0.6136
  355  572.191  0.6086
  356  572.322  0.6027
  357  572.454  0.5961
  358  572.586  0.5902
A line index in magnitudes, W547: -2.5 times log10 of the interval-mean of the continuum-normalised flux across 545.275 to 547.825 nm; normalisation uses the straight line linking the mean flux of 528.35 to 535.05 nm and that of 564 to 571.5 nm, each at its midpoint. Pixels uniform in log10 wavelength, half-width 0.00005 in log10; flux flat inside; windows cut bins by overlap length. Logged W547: 0.08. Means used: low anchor 0.49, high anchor 0.581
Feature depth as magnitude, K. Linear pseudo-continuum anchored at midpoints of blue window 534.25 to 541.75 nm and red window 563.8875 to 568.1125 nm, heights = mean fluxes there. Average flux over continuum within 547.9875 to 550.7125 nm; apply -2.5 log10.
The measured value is 0.05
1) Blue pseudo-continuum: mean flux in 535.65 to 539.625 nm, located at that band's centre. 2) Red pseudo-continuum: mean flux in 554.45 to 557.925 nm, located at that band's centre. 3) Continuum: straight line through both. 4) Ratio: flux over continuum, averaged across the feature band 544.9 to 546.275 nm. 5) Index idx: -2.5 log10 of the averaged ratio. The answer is 0.15 mag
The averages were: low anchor 0.548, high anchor 0.554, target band 0.48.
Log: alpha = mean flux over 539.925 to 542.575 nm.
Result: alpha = 0.576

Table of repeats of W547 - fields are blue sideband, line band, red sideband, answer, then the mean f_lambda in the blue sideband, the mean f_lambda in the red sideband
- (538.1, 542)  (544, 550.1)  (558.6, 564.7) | 0.06 mag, 0.562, 0.521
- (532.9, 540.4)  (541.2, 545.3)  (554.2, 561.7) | -0.09 mag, 0.531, 0.536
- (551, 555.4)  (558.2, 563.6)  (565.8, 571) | 0.09 mag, 0.538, 0.583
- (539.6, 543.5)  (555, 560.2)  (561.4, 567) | 0.02 mag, 0.567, 0.542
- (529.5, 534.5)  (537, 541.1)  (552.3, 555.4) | -0.08 mag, 0.492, 0.548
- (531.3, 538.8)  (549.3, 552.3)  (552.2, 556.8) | 0.07 mag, 0.52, 0.55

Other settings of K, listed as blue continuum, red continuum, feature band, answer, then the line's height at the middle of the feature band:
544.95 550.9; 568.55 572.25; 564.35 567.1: 0.04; 0.582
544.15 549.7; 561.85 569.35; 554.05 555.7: -0.03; 0.535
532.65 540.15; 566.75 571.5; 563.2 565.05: 0.05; 0.58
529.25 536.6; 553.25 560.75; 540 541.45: -0.07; 0.513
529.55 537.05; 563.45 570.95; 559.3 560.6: 0.13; 0.561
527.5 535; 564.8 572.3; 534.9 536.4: -0.07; 0.5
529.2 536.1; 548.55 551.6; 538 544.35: -0.13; 0.504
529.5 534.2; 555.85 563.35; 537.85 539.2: -0.13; 0.501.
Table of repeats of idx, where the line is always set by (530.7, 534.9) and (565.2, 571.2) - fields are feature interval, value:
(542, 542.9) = -0.14 mag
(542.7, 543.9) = -0.08 mag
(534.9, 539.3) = -0.09 mag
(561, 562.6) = 0.10 mag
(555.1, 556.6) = -0.02 mag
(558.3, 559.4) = 0.07 mag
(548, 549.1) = -0.02 mag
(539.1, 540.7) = -0.07 mag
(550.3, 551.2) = 0.11 mag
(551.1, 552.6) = 0.04 mag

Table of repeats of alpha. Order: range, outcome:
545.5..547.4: 0.489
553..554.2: 0.545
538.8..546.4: 0.551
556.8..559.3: 0.544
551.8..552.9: 0.553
